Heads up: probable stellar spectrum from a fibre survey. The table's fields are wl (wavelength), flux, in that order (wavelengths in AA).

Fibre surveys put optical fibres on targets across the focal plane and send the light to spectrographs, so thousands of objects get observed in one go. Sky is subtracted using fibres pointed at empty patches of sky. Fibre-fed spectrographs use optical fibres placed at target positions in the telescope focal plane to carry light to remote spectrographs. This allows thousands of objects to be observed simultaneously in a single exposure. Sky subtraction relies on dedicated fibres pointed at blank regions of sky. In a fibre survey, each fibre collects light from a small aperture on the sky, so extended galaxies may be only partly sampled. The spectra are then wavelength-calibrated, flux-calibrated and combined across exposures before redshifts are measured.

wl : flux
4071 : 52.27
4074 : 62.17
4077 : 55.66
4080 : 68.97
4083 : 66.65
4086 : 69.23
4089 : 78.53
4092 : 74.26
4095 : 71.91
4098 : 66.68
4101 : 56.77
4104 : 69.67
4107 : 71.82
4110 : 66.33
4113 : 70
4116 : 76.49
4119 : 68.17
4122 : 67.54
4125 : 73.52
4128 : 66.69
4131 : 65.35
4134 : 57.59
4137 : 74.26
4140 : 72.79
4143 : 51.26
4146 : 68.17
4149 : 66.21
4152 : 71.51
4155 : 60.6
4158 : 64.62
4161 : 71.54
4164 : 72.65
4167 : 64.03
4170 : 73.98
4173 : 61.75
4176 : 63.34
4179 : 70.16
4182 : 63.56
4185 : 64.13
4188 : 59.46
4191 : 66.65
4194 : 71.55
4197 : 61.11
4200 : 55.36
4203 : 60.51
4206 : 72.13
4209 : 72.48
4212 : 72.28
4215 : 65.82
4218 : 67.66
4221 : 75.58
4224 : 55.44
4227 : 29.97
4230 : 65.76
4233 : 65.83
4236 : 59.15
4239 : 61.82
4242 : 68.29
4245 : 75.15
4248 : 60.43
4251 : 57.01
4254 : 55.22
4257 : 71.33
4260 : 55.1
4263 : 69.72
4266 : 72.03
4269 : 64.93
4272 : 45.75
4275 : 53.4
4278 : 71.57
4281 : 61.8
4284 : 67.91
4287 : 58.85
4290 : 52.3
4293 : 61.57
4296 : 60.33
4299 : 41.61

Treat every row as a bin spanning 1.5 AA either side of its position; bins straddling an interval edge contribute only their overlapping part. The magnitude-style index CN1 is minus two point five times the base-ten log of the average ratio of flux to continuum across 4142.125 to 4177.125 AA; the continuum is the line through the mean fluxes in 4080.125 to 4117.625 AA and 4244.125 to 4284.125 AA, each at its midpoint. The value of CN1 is 0.02 mag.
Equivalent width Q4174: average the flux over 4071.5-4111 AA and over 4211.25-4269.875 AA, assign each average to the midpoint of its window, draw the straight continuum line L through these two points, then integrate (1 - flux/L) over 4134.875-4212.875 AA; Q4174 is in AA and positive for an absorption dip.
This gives -1.47 AA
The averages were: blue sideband 67.2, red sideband 63.3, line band 66.3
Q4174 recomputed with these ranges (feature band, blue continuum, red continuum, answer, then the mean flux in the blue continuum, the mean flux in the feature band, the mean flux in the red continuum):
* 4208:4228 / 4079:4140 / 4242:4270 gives 0.8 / 69.1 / 63.3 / 64.7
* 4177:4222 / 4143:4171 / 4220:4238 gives -3.4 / 67.1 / 66.4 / 58.2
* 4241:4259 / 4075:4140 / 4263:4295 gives -0.5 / 68.4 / 64.2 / 61.4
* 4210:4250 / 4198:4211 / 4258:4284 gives 0.5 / 65.2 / 63.4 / 62.3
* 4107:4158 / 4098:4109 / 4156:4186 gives -0.6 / 66.2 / 67.3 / 66.9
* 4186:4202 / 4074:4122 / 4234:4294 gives 0.5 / 68.5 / 62.8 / 62.2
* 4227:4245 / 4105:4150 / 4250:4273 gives 0.2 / 67.8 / 62.2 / 61.8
